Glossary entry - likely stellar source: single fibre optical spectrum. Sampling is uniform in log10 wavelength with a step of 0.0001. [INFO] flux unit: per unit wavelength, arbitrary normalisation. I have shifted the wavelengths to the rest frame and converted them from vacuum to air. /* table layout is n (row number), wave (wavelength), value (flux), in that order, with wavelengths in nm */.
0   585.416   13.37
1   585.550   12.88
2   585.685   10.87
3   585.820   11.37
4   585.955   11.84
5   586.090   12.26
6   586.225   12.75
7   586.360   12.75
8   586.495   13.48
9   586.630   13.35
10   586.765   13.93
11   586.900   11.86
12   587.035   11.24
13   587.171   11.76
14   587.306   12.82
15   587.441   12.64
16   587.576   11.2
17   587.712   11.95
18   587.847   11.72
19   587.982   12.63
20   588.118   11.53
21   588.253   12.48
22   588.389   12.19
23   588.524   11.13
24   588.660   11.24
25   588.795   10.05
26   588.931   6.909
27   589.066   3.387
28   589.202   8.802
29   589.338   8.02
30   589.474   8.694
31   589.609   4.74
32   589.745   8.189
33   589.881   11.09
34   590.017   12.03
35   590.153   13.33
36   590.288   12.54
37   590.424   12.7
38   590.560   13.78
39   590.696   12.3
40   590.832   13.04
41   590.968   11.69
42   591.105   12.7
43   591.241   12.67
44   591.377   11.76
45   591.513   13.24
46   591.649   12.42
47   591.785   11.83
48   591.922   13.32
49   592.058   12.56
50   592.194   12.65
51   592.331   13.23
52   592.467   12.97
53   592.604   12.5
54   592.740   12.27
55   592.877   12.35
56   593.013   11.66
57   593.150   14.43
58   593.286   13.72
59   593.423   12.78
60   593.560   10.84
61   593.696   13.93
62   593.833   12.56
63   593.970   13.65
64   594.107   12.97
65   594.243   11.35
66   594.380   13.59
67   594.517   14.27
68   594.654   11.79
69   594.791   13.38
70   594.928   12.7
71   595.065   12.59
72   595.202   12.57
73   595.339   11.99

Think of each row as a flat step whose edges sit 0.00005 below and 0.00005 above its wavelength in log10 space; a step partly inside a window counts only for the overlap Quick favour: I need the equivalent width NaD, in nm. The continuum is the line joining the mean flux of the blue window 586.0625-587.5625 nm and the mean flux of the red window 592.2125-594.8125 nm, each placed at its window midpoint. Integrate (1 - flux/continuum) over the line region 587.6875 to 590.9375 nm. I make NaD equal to 0.53 nm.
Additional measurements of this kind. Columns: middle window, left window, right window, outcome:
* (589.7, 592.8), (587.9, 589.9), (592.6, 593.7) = -0.34 nm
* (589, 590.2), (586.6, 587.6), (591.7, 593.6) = 0.37 nm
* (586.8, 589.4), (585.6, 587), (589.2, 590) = -0.11 nm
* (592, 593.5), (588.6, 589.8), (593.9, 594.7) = -0.19 nm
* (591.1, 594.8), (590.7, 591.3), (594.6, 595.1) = -0.06 nm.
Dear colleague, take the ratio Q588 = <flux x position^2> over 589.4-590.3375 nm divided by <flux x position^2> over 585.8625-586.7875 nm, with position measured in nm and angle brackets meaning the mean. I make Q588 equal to 0.8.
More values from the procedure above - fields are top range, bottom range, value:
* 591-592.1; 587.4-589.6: 1.25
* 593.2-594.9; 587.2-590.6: 1.24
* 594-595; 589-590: 1.68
